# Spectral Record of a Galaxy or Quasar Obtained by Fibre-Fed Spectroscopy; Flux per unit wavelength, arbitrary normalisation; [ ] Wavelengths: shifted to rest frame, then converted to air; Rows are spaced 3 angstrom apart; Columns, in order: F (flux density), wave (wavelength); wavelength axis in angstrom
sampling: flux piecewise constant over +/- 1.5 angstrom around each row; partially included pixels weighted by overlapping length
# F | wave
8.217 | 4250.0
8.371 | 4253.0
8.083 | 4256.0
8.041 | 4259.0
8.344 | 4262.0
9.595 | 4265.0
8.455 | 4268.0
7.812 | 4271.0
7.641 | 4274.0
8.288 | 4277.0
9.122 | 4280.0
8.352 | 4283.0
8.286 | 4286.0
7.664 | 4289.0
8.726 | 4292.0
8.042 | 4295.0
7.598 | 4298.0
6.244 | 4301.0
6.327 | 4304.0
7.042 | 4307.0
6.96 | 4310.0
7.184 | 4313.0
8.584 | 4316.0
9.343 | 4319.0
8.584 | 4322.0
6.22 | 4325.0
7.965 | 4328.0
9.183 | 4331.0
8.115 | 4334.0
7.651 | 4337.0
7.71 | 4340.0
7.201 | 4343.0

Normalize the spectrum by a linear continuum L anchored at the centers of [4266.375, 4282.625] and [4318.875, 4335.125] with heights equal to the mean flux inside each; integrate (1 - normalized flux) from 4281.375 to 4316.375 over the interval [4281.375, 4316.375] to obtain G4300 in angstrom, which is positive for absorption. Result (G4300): 2.8 angstrom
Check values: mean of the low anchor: 8.28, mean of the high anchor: 8.14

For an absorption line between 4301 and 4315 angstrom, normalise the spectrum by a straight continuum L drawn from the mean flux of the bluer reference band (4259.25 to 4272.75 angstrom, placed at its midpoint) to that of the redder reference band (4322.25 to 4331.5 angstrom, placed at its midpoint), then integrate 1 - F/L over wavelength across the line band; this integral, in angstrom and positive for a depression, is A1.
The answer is 1.9 angstrom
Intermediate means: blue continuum 8.49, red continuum 7.75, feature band 6.87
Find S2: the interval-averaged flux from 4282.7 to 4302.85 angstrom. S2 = 7.79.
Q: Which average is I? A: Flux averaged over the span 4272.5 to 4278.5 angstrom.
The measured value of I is 7.96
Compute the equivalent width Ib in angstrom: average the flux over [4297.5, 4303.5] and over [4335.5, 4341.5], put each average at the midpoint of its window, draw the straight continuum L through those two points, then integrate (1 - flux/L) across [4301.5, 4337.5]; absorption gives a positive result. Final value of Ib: -2.6 angstrom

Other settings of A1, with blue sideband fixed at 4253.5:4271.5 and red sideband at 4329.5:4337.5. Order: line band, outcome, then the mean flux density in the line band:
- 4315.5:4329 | 0.47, 8.11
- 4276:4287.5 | -0.15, 8.52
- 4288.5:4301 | 0.87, 7.82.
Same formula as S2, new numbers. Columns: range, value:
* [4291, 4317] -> 7.36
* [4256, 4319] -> 7.95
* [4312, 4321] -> 8.45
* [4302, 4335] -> 7.75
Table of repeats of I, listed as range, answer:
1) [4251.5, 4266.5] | 8.49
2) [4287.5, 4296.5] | 8.14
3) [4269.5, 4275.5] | 7.73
